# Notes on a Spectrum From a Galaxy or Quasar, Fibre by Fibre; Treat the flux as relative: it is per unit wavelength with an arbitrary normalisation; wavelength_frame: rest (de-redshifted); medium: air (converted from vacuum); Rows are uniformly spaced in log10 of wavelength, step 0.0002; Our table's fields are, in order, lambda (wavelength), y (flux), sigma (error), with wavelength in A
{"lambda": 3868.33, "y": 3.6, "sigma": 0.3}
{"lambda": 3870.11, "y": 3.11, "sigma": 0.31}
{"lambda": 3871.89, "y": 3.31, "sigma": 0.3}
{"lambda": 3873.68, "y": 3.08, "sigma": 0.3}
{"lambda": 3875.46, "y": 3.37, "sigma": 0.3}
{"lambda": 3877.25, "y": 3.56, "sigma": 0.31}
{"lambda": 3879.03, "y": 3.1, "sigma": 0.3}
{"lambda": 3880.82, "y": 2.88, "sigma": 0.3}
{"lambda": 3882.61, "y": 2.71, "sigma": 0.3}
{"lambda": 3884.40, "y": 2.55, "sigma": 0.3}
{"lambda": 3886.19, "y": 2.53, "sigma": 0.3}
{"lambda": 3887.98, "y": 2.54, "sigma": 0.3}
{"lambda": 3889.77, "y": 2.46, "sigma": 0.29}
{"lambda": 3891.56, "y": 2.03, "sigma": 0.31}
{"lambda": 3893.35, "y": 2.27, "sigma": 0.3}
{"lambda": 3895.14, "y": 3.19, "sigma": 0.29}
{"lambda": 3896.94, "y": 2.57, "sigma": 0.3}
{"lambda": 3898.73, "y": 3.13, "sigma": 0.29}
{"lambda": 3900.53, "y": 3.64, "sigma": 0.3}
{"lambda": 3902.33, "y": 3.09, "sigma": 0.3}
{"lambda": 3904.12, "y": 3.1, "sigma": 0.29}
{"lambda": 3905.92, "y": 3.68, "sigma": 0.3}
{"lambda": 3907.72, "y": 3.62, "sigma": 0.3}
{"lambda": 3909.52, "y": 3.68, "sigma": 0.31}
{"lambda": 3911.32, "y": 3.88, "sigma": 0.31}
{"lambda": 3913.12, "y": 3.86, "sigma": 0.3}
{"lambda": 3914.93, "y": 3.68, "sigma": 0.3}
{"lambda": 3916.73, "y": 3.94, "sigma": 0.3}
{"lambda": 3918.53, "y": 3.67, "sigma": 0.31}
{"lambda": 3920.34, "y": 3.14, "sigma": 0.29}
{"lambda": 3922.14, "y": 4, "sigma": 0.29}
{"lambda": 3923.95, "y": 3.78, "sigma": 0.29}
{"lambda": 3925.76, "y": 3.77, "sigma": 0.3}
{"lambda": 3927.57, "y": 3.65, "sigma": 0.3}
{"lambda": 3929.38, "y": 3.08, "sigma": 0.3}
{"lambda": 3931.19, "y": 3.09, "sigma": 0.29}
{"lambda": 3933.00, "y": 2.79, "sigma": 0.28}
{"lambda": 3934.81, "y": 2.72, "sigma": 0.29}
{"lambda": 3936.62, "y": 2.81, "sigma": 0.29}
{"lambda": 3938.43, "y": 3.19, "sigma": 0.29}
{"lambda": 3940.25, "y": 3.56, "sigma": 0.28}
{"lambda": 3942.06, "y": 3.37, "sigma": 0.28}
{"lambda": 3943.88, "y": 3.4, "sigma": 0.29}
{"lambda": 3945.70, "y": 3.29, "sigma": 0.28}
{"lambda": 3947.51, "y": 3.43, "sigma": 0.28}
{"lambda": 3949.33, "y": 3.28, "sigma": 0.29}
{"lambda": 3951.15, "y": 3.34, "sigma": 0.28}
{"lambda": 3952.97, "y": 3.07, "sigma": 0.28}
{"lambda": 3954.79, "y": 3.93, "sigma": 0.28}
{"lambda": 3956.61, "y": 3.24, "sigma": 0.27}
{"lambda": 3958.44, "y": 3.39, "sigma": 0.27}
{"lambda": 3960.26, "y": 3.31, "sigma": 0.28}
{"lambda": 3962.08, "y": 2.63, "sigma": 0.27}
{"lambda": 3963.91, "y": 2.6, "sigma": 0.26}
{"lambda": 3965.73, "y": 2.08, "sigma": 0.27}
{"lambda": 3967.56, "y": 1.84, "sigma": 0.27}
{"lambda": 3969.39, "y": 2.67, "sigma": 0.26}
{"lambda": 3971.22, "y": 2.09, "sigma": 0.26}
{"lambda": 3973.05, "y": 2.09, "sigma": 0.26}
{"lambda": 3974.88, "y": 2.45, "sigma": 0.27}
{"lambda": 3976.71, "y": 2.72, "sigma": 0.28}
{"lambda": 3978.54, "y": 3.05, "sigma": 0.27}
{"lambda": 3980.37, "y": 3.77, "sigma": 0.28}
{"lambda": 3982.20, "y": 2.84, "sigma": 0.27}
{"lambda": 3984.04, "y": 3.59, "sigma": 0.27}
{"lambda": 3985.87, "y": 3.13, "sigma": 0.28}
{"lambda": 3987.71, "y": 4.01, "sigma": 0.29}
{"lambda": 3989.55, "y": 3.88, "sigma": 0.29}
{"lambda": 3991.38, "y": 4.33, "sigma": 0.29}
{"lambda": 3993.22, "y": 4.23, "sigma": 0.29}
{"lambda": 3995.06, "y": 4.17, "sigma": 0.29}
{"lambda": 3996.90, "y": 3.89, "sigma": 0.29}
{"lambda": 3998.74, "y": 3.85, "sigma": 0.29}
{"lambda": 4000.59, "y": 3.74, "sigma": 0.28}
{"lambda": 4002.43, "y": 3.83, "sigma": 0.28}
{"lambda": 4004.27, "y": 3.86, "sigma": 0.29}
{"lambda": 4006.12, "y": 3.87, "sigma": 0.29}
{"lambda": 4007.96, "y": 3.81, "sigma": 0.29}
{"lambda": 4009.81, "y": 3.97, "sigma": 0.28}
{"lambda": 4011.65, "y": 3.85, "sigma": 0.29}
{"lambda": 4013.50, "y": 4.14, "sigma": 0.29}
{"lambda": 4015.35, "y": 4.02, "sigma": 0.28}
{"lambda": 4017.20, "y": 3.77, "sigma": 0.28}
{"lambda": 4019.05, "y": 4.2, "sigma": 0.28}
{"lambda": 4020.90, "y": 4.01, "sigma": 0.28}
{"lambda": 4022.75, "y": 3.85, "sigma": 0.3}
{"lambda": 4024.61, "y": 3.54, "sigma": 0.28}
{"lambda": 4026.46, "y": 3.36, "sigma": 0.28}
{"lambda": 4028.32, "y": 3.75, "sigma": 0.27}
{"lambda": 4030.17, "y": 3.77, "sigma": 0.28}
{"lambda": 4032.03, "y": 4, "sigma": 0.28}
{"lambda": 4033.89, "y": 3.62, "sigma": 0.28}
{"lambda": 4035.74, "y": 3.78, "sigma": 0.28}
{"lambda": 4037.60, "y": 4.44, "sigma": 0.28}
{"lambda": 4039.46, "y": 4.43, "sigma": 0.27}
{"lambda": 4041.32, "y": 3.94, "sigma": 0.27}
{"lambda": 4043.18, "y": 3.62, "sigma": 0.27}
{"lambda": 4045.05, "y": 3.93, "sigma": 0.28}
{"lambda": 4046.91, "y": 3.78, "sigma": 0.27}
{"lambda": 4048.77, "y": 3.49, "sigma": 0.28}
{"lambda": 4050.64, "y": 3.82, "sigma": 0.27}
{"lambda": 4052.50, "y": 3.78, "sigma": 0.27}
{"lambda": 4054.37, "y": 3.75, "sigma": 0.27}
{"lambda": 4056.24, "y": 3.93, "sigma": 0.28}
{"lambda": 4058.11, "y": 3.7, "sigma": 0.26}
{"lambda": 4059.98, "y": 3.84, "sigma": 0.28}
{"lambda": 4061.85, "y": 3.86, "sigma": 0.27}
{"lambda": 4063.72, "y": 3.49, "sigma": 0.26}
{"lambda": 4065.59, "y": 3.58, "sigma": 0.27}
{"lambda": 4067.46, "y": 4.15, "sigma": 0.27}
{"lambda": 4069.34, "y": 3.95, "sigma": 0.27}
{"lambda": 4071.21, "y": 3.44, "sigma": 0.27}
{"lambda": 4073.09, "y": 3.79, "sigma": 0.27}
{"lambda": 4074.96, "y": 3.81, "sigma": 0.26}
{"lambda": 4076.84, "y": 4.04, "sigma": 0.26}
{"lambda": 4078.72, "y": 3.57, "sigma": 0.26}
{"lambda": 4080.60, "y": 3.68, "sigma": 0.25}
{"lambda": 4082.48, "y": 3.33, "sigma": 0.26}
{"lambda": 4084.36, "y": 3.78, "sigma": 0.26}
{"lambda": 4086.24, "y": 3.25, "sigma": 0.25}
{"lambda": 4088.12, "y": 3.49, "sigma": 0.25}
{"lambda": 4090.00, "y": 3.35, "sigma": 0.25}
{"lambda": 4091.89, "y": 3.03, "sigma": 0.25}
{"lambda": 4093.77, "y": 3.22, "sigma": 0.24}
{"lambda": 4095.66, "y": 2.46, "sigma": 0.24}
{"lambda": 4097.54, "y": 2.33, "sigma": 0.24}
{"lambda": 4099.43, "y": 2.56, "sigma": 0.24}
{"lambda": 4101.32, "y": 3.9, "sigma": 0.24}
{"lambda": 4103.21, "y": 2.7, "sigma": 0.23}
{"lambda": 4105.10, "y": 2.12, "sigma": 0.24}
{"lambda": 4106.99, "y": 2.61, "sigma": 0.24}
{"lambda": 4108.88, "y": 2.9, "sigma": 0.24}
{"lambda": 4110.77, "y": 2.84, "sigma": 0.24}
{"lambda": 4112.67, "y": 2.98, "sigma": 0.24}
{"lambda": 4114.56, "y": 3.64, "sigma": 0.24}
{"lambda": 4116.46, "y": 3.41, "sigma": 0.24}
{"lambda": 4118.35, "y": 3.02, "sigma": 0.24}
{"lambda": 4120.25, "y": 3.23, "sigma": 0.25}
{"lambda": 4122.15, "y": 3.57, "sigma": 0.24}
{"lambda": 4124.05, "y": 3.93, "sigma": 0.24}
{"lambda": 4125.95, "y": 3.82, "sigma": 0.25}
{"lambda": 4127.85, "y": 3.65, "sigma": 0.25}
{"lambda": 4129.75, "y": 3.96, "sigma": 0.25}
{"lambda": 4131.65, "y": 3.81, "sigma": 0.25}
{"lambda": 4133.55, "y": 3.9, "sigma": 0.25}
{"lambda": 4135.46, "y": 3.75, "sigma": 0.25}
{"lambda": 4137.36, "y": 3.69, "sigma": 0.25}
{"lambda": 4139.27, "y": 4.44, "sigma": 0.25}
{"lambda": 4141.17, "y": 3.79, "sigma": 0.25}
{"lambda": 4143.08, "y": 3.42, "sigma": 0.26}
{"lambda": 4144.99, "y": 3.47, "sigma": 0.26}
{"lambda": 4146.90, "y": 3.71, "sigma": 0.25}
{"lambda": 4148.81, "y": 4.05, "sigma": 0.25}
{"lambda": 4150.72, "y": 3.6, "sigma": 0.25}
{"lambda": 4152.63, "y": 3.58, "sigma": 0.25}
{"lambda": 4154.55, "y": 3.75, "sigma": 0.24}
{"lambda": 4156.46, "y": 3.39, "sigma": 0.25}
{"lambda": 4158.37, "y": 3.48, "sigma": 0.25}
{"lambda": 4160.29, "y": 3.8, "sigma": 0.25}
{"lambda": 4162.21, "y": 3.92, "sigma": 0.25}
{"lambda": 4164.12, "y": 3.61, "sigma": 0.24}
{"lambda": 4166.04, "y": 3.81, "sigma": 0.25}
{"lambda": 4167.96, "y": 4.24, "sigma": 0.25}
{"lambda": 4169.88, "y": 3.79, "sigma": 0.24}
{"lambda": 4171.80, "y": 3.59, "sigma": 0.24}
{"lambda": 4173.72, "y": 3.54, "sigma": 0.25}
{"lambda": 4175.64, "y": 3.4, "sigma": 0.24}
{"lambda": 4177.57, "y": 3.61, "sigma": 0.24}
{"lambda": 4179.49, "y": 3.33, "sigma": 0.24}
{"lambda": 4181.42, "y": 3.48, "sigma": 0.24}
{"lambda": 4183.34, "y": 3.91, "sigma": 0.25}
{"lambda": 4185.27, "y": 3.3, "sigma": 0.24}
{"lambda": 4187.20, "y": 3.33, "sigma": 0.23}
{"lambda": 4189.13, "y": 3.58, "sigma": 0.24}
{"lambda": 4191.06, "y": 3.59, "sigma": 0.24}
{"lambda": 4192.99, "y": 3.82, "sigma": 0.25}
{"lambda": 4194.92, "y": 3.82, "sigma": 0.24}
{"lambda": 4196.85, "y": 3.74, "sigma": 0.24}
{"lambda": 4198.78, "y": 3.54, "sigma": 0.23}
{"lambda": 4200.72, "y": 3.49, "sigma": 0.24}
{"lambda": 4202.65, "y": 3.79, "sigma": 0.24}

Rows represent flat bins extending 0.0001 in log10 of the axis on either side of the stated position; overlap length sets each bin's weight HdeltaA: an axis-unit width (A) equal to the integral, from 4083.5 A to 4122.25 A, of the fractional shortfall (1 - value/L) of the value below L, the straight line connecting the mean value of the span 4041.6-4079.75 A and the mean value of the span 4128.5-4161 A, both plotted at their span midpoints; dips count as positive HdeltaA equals 7.2 A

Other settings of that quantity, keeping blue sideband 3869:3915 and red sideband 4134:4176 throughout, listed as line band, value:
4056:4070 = -1.2 A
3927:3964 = 0.2 A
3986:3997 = -2.3 A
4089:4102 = 2.3 A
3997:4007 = -1.4 A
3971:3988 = 1.7 A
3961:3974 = 3.9 A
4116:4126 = 0.5 A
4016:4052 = -4.3 A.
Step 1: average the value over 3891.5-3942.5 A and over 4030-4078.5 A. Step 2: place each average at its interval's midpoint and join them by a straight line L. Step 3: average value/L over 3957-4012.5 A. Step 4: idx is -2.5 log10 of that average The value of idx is 0.08 mag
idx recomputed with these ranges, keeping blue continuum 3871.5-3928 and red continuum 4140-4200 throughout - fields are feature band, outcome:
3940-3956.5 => -0.03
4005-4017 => -0.16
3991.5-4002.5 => -0.18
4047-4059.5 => -0.09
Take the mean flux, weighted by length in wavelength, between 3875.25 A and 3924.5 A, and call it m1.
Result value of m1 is 3.2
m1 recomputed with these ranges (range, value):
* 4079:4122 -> 3.1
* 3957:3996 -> 3.09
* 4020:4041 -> 3.87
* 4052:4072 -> 3.77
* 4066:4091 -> 3.66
